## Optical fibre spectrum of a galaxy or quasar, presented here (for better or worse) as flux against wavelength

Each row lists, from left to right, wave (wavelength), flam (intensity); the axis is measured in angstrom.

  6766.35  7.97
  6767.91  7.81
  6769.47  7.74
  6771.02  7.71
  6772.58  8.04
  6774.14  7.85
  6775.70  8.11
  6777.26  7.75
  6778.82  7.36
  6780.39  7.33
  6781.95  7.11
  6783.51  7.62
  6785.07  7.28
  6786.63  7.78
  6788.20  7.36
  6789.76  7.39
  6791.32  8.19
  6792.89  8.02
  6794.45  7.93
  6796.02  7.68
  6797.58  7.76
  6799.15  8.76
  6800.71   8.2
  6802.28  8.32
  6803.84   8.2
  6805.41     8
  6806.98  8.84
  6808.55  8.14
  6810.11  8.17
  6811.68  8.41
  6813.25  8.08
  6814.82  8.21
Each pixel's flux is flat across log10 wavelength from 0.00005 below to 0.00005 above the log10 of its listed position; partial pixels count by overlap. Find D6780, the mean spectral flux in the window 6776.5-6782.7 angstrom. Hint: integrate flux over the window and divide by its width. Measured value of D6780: 7.38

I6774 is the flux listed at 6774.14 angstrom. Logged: 7.85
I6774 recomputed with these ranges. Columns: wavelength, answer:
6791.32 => 8.19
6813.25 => 8.08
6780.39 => 7.33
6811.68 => 8.41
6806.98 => 8.84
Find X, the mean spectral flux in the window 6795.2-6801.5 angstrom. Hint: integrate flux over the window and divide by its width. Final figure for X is 8.1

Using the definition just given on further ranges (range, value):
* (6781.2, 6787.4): 7.46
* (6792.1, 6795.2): 7.97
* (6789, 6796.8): 7.84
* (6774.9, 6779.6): 7.74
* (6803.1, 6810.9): 8.27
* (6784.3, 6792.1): 7.6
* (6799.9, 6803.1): 8.29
